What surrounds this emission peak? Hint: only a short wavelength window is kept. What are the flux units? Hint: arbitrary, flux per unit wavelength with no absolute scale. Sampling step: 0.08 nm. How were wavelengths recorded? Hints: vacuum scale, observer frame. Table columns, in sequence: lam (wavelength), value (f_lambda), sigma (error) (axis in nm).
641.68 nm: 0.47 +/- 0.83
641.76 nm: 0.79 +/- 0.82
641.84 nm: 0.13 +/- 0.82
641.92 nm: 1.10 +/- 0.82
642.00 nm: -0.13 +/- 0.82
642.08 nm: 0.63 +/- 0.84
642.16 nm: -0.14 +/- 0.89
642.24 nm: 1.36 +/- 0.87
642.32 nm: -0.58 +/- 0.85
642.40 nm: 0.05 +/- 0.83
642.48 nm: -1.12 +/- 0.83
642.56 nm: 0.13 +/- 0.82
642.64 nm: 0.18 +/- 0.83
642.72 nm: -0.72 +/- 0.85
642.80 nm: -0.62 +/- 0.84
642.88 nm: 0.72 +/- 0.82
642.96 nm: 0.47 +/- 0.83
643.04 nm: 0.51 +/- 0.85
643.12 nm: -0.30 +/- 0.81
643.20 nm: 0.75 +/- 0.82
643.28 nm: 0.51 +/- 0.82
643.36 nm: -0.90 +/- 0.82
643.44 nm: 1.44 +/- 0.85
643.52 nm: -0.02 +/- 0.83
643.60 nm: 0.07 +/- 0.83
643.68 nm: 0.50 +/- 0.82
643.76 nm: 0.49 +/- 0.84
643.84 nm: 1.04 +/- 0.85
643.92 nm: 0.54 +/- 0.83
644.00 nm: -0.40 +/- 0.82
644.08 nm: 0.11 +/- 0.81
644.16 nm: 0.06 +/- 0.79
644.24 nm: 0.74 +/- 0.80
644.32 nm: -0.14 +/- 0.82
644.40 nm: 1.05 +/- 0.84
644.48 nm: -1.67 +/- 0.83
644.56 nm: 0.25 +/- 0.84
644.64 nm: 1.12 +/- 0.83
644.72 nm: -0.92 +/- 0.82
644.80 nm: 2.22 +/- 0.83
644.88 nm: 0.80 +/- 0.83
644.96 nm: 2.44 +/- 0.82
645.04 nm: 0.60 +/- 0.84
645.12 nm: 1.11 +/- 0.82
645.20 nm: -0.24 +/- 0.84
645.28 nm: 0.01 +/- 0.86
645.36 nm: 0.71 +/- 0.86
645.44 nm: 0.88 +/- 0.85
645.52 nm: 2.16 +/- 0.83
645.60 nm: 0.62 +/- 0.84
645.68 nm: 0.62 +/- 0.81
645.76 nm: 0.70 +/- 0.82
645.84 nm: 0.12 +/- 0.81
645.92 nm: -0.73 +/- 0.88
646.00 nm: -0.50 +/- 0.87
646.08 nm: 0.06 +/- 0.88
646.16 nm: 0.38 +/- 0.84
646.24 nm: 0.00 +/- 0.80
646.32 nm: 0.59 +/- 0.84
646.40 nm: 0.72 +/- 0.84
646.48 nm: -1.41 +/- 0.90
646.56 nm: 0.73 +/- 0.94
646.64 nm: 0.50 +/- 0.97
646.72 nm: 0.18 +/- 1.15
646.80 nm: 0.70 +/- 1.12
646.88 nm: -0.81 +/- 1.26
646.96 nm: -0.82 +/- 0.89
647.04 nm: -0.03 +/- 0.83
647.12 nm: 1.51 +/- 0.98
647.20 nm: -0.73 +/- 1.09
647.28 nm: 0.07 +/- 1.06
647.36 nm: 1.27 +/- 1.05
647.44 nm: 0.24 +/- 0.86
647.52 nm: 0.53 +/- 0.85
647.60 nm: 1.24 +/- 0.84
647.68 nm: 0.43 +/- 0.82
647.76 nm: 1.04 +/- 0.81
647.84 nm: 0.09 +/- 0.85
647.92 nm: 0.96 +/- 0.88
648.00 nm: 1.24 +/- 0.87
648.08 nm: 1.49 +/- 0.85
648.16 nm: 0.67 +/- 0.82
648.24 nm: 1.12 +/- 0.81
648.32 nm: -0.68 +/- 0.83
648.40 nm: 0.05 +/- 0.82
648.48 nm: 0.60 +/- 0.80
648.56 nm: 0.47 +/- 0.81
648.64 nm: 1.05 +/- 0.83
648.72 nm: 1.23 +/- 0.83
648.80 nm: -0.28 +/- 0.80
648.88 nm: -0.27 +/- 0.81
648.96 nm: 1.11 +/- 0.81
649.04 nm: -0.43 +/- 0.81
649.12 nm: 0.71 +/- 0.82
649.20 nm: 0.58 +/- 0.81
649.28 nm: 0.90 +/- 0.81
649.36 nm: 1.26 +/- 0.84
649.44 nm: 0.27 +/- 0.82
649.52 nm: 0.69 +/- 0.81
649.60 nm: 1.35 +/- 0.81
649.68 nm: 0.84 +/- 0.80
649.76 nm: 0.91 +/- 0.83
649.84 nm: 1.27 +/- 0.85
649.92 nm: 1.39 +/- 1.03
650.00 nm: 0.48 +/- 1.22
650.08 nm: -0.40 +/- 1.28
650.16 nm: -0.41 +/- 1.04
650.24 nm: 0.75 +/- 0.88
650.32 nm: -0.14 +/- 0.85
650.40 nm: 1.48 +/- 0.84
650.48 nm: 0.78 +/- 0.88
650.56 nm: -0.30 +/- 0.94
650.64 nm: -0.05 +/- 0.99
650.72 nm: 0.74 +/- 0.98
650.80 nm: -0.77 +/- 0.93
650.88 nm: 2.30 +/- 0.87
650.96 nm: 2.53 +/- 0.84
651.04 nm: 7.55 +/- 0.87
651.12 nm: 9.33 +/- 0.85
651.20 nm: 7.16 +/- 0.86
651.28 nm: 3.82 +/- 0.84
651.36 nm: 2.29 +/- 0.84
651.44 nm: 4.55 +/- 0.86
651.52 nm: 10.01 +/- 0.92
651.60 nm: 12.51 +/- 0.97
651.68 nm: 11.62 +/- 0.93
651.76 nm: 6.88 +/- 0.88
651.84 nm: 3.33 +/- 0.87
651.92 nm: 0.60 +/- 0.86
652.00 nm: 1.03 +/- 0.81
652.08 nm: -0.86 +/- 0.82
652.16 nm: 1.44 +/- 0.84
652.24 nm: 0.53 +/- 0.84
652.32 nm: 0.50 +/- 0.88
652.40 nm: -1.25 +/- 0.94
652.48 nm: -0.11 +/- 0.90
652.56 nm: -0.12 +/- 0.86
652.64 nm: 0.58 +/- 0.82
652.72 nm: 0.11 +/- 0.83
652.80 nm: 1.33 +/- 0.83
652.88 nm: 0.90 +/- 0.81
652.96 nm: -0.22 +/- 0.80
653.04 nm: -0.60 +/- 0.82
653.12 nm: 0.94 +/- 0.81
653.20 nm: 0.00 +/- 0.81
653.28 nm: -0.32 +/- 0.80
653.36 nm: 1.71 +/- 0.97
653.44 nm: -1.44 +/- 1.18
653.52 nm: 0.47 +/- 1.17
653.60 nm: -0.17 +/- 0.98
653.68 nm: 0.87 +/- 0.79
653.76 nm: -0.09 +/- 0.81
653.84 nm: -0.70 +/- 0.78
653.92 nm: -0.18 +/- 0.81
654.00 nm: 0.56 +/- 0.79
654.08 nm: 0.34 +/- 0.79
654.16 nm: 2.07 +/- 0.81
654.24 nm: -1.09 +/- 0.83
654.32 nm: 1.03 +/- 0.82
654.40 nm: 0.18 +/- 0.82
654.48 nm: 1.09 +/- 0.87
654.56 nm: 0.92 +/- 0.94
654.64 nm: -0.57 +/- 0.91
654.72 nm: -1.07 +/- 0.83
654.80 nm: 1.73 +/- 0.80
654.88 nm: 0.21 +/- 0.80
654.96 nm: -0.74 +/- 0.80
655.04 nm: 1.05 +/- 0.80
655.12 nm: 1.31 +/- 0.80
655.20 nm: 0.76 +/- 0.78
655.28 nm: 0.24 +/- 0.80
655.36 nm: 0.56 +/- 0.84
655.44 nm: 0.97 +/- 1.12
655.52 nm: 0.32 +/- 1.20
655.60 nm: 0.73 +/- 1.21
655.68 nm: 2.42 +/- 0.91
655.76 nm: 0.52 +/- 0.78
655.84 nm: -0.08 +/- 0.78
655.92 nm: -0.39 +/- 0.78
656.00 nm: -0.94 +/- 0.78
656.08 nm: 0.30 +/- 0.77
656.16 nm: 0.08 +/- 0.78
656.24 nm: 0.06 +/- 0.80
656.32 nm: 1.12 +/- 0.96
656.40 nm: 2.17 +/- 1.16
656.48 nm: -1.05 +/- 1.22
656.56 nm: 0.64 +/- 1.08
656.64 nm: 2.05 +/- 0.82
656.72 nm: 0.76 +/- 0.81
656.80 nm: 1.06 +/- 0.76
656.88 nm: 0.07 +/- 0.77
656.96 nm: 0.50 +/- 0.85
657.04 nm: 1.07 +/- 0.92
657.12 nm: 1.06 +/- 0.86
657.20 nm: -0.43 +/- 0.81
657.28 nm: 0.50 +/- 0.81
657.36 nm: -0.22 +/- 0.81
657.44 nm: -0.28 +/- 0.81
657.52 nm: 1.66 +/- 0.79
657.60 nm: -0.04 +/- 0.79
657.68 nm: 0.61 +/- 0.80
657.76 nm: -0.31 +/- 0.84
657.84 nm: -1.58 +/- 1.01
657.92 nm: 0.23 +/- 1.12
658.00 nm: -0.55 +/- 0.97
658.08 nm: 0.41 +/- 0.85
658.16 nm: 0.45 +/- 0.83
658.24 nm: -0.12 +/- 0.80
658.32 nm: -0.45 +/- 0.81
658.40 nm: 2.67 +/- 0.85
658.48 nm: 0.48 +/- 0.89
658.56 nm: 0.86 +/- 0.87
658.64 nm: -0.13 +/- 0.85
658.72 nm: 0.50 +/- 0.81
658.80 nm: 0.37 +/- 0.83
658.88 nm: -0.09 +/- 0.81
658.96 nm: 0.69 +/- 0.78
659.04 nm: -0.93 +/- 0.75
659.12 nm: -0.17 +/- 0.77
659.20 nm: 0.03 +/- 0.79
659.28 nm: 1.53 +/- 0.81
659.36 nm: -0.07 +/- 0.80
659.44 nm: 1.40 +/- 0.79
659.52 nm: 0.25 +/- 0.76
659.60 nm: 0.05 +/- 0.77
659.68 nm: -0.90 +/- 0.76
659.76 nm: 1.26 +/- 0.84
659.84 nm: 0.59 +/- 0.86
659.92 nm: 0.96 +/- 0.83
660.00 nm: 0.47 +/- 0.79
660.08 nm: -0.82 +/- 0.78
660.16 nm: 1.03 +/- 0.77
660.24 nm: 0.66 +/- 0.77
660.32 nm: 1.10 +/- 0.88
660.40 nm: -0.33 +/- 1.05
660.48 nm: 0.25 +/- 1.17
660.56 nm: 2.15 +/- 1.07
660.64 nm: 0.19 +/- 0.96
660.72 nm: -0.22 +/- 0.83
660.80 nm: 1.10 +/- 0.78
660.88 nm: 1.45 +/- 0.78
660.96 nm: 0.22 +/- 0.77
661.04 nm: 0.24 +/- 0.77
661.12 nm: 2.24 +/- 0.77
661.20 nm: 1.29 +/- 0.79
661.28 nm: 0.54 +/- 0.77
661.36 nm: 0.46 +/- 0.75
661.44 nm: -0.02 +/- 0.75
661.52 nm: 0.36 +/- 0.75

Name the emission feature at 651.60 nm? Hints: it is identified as [O II]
